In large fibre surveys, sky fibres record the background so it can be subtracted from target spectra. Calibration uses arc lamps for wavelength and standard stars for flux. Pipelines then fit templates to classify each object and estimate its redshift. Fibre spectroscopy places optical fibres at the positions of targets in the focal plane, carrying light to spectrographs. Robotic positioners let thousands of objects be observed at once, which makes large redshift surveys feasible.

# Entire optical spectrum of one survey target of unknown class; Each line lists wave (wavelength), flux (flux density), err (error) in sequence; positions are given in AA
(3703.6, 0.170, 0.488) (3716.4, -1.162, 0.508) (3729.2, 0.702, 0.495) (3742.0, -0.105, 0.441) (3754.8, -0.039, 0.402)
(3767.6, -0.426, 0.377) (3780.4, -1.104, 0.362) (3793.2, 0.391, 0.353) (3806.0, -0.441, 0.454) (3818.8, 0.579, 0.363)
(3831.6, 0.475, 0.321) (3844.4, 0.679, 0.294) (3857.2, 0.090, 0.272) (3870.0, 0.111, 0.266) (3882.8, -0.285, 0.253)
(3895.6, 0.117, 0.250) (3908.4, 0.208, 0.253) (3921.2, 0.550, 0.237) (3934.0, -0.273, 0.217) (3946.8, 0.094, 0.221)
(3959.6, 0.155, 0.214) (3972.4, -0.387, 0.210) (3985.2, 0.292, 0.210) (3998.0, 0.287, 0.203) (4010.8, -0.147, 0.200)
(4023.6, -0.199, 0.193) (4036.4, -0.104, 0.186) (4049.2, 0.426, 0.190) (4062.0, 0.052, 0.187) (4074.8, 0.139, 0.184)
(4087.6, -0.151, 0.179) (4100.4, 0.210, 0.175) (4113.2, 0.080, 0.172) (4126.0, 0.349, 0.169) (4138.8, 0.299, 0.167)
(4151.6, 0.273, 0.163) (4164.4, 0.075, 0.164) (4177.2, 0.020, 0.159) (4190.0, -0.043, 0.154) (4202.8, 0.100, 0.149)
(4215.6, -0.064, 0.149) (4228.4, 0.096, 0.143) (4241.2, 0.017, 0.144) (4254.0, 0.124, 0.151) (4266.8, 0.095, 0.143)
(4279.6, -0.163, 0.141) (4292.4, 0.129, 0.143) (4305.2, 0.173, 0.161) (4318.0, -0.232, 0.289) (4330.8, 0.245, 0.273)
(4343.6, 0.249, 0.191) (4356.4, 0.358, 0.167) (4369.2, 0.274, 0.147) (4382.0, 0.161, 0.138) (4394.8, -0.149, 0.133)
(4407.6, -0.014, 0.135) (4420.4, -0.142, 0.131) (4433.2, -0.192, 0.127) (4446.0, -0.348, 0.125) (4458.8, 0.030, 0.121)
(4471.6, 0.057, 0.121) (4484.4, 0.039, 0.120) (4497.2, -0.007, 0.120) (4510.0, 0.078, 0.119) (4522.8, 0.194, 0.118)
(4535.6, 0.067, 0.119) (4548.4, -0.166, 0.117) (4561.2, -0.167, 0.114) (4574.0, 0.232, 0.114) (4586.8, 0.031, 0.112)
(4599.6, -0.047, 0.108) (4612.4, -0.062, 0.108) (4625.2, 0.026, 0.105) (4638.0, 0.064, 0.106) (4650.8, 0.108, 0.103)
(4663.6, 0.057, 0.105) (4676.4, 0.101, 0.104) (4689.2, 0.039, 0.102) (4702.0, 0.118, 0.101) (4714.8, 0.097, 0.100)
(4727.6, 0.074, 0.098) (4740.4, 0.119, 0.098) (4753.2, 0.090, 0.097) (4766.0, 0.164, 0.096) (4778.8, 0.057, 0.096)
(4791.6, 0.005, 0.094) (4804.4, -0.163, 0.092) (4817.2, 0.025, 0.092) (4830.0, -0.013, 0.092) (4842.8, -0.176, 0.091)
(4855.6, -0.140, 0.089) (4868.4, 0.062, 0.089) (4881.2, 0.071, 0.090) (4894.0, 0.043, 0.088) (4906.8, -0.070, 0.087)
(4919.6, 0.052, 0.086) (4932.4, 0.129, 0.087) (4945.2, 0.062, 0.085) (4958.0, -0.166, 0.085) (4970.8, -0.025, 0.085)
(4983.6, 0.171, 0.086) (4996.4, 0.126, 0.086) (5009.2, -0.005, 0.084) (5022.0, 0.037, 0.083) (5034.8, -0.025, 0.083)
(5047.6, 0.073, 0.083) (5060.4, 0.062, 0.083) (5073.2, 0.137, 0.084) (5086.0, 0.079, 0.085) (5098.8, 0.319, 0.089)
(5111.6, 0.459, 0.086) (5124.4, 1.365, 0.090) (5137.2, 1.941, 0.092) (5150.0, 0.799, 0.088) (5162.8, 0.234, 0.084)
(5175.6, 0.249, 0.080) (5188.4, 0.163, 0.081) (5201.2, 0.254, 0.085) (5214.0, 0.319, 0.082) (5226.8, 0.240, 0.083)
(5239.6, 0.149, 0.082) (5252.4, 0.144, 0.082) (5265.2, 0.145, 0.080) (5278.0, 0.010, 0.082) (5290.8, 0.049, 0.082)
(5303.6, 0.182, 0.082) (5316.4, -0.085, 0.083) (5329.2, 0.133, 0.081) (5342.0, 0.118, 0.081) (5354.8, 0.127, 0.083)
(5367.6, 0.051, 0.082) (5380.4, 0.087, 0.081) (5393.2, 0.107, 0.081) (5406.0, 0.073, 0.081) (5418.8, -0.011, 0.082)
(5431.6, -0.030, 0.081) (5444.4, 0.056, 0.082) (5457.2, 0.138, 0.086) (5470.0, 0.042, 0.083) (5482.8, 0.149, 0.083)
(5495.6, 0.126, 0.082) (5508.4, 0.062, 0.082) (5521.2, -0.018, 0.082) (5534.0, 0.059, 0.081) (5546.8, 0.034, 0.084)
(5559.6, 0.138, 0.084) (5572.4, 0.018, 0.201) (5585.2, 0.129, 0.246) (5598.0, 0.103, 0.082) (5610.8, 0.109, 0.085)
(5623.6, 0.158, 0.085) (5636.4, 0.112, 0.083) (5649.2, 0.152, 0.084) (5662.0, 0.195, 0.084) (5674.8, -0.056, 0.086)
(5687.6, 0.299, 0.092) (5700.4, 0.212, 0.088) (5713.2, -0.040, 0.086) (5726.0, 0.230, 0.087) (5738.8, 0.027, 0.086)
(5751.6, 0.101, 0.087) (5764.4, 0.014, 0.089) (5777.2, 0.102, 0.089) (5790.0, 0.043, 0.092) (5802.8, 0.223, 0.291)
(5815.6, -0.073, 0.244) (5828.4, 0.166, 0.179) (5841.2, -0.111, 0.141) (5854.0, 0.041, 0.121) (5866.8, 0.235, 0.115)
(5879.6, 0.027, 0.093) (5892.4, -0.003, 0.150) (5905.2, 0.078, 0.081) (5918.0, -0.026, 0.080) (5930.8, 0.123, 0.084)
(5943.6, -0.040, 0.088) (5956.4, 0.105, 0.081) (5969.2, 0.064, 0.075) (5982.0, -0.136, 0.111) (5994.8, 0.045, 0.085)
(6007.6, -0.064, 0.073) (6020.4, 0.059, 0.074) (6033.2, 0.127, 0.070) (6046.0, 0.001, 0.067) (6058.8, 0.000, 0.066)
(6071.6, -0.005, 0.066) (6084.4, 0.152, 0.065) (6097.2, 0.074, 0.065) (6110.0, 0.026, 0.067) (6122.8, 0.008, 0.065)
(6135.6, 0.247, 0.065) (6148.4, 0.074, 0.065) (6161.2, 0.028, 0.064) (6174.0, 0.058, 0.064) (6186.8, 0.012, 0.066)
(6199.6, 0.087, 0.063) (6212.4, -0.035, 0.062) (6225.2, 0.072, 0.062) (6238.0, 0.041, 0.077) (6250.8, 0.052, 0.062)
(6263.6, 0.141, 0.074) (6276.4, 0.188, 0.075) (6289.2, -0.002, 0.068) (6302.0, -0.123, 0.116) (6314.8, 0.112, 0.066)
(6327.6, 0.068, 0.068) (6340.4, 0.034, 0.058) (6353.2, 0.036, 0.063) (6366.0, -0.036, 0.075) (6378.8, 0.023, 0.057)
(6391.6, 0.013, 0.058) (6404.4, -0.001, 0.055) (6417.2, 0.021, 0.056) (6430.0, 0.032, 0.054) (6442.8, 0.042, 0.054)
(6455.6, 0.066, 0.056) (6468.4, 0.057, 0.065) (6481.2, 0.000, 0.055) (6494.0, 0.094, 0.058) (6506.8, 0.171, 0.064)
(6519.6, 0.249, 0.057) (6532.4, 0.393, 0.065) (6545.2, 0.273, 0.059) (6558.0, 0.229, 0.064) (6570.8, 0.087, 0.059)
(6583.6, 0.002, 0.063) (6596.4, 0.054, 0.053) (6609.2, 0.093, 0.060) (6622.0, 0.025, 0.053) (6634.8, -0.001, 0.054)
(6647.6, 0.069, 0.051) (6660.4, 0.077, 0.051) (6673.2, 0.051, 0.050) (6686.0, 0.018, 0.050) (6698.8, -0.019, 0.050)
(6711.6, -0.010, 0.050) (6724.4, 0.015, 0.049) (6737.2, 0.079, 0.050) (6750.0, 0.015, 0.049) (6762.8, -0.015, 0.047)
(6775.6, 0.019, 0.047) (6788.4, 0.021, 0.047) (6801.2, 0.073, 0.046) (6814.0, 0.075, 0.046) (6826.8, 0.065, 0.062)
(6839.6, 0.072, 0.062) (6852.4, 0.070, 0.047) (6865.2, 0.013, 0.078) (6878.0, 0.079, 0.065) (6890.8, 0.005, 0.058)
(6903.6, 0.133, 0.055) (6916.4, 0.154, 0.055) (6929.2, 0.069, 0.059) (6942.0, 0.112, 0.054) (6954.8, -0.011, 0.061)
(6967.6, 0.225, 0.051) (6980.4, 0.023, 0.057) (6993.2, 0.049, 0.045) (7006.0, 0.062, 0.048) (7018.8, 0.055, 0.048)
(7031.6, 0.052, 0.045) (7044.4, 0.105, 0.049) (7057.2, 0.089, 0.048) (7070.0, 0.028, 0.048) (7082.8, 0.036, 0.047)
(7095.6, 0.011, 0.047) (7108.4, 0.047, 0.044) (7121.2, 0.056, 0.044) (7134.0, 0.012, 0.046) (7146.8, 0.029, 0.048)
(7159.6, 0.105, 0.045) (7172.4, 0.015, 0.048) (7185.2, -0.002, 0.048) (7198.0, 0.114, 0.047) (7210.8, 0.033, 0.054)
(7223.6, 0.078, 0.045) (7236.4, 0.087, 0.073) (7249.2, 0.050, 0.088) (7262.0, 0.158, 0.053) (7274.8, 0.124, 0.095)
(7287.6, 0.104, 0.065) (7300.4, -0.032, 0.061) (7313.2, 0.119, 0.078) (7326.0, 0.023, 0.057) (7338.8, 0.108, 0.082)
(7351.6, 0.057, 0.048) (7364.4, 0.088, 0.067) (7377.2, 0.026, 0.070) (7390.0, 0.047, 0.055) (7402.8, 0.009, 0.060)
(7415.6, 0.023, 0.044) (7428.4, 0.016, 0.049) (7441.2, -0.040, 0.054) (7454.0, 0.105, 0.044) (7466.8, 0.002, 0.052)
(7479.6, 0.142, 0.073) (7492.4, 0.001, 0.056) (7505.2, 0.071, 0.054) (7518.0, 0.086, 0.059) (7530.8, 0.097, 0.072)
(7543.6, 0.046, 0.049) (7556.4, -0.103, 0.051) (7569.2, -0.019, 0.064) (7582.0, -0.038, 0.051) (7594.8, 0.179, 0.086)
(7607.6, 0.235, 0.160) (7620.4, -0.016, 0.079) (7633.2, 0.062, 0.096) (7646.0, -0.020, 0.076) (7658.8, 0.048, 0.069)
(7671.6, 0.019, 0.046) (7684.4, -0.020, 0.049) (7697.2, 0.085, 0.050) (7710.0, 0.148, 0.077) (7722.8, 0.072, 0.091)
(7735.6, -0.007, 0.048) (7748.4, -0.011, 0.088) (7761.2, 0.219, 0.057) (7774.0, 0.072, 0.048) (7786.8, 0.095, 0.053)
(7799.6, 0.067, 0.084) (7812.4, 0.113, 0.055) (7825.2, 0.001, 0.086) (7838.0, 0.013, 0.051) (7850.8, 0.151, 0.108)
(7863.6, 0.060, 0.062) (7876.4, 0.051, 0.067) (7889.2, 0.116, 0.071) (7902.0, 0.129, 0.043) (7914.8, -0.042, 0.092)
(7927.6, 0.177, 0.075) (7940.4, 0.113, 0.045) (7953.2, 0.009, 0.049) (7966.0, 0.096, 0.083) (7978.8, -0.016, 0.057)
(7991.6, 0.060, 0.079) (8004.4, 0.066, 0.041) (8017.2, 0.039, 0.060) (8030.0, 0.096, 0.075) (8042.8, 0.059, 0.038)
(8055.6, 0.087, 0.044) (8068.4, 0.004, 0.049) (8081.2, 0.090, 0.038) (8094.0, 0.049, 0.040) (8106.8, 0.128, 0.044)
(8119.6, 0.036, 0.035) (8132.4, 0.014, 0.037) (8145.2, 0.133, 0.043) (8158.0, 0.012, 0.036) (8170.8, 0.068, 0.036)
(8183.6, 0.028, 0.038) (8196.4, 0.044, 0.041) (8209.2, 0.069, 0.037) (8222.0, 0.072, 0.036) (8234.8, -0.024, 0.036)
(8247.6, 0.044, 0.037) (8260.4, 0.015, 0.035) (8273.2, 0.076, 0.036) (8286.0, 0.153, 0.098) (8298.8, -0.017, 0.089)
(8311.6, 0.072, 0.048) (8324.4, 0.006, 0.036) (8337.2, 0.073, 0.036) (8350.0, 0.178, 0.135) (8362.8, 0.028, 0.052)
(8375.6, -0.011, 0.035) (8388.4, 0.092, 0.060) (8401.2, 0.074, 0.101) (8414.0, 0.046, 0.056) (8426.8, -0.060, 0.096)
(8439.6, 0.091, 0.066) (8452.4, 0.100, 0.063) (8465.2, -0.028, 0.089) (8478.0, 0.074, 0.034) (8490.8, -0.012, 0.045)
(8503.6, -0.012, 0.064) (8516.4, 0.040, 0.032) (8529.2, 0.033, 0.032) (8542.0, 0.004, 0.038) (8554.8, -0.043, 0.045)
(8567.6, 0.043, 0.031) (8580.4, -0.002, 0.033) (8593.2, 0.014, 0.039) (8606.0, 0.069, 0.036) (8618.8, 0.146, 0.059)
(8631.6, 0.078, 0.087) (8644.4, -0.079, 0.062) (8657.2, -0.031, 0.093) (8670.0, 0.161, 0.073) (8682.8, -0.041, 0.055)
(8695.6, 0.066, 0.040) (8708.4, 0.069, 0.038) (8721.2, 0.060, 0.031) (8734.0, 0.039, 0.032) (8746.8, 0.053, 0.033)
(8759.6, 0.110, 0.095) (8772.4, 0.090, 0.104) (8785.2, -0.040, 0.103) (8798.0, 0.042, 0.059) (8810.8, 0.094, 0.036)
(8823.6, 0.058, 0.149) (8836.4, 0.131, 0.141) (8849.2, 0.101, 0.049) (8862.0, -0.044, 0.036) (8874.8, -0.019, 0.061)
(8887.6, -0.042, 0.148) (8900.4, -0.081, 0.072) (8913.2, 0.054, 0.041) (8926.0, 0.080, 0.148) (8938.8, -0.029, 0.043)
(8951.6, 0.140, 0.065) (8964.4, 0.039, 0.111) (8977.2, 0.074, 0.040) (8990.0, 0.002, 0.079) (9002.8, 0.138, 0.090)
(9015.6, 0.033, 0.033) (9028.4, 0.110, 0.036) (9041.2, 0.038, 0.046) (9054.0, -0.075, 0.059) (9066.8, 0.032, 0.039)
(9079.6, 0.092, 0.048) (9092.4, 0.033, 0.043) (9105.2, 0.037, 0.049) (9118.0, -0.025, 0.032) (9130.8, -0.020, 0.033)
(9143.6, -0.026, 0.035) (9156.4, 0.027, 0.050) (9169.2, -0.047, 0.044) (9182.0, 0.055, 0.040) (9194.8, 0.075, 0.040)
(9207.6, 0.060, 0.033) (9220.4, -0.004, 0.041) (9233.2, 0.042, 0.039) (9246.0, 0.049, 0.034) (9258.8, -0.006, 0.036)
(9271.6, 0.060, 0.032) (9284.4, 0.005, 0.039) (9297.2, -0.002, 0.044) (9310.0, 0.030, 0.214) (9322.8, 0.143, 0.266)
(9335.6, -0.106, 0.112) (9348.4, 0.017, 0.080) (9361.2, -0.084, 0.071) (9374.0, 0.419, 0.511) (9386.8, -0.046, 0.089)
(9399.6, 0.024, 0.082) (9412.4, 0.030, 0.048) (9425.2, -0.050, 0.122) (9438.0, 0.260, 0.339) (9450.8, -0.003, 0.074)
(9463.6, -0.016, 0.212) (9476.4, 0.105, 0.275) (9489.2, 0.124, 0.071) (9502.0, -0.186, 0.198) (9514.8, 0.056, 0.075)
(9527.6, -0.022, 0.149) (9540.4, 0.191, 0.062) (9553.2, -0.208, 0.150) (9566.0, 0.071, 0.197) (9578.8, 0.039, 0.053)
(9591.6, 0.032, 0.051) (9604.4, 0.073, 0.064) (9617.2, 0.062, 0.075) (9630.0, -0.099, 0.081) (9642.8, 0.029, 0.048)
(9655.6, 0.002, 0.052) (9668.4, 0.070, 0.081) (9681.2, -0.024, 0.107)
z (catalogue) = 3.22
